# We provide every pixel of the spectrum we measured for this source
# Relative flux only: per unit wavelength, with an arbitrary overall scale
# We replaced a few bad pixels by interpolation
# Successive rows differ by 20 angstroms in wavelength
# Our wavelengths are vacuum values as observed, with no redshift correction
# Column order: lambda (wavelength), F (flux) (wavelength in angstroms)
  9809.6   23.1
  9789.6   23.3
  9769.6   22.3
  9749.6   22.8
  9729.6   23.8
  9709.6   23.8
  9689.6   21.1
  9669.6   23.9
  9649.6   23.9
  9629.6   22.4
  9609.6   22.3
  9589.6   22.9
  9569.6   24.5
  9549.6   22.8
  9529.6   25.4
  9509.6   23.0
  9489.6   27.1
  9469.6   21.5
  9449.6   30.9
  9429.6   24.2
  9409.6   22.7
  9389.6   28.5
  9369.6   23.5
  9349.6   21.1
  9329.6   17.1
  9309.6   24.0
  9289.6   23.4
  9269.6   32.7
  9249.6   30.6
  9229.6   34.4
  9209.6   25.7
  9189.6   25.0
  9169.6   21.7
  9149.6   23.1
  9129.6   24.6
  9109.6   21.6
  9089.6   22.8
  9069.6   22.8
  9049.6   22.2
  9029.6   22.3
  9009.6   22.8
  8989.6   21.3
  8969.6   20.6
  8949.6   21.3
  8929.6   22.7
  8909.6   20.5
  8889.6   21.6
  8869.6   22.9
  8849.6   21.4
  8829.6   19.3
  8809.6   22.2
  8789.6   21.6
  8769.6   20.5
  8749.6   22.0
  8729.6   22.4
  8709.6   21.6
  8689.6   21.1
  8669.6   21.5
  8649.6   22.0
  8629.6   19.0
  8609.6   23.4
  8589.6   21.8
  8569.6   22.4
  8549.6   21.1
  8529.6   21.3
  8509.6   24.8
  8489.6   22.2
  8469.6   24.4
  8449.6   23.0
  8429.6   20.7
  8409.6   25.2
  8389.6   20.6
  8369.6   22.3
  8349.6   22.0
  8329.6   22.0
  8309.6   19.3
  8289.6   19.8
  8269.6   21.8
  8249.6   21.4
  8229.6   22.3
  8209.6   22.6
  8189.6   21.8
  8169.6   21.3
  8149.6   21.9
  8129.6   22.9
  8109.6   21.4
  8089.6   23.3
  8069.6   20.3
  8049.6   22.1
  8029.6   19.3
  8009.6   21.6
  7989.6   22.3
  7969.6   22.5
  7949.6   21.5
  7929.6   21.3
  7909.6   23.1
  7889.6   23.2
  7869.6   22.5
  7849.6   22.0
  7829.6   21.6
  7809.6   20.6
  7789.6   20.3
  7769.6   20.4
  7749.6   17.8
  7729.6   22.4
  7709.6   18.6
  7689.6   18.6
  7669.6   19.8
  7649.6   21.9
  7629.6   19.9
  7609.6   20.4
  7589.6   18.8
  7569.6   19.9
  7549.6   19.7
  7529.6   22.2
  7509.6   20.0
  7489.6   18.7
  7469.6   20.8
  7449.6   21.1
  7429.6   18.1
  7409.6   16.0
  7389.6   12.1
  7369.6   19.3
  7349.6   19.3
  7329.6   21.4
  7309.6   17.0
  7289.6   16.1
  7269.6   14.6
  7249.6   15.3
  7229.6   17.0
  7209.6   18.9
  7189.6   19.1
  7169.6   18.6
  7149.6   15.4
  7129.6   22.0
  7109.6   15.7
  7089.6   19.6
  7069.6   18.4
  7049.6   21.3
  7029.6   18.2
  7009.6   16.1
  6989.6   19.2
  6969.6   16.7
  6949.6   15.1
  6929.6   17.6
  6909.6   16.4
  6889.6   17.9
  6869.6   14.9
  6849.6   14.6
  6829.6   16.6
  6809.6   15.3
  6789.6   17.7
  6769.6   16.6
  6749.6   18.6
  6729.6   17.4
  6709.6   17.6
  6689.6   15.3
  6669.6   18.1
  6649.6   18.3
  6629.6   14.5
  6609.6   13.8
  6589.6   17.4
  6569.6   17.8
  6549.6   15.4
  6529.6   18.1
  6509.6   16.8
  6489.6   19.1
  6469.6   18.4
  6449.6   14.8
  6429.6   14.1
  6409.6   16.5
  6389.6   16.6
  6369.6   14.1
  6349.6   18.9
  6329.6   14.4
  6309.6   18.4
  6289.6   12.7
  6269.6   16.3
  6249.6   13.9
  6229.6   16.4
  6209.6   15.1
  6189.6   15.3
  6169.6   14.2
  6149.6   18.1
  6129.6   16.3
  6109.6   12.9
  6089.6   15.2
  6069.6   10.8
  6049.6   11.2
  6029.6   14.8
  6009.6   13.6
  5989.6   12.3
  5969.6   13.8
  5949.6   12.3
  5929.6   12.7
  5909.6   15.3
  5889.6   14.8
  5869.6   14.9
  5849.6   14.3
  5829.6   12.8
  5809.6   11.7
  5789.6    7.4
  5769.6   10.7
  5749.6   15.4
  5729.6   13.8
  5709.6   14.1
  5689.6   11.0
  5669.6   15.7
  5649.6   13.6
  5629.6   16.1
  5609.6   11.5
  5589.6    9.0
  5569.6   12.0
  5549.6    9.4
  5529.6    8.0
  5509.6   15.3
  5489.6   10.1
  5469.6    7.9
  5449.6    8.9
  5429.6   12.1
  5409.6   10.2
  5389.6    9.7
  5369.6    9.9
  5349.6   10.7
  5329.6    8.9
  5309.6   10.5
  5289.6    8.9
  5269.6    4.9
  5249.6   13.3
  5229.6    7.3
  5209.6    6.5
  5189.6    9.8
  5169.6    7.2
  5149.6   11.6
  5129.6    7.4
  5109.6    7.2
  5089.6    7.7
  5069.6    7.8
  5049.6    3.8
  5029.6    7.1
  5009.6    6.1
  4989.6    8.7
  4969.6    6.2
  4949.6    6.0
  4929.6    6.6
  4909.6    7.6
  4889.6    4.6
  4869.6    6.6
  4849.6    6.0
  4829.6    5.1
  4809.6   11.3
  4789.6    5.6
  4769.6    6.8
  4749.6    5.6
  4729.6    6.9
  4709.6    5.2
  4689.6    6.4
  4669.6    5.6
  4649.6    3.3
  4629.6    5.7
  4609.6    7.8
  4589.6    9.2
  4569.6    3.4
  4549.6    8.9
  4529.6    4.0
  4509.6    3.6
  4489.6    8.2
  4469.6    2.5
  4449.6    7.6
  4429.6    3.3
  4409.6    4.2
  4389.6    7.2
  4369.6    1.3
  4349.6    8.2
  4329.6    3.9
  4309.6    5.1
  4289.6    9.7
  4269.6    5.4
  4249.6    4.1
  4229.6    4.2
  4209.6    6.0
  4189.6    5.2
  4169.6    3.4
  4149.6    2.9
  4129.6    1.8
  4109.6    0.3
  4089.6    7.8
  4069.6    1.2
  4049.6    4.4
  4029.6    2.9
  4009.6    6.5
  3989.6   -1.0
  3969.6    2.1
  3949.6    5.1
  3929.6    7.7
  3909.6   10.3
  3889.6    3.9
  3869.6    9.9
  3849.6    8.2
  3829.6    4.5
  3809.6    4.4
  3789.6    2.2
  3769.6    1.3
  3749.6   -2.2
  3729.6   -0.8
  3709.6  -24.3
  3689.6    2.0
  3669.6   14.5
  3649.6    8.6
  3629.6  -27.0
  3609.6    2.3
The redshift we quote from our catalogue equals 0.41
